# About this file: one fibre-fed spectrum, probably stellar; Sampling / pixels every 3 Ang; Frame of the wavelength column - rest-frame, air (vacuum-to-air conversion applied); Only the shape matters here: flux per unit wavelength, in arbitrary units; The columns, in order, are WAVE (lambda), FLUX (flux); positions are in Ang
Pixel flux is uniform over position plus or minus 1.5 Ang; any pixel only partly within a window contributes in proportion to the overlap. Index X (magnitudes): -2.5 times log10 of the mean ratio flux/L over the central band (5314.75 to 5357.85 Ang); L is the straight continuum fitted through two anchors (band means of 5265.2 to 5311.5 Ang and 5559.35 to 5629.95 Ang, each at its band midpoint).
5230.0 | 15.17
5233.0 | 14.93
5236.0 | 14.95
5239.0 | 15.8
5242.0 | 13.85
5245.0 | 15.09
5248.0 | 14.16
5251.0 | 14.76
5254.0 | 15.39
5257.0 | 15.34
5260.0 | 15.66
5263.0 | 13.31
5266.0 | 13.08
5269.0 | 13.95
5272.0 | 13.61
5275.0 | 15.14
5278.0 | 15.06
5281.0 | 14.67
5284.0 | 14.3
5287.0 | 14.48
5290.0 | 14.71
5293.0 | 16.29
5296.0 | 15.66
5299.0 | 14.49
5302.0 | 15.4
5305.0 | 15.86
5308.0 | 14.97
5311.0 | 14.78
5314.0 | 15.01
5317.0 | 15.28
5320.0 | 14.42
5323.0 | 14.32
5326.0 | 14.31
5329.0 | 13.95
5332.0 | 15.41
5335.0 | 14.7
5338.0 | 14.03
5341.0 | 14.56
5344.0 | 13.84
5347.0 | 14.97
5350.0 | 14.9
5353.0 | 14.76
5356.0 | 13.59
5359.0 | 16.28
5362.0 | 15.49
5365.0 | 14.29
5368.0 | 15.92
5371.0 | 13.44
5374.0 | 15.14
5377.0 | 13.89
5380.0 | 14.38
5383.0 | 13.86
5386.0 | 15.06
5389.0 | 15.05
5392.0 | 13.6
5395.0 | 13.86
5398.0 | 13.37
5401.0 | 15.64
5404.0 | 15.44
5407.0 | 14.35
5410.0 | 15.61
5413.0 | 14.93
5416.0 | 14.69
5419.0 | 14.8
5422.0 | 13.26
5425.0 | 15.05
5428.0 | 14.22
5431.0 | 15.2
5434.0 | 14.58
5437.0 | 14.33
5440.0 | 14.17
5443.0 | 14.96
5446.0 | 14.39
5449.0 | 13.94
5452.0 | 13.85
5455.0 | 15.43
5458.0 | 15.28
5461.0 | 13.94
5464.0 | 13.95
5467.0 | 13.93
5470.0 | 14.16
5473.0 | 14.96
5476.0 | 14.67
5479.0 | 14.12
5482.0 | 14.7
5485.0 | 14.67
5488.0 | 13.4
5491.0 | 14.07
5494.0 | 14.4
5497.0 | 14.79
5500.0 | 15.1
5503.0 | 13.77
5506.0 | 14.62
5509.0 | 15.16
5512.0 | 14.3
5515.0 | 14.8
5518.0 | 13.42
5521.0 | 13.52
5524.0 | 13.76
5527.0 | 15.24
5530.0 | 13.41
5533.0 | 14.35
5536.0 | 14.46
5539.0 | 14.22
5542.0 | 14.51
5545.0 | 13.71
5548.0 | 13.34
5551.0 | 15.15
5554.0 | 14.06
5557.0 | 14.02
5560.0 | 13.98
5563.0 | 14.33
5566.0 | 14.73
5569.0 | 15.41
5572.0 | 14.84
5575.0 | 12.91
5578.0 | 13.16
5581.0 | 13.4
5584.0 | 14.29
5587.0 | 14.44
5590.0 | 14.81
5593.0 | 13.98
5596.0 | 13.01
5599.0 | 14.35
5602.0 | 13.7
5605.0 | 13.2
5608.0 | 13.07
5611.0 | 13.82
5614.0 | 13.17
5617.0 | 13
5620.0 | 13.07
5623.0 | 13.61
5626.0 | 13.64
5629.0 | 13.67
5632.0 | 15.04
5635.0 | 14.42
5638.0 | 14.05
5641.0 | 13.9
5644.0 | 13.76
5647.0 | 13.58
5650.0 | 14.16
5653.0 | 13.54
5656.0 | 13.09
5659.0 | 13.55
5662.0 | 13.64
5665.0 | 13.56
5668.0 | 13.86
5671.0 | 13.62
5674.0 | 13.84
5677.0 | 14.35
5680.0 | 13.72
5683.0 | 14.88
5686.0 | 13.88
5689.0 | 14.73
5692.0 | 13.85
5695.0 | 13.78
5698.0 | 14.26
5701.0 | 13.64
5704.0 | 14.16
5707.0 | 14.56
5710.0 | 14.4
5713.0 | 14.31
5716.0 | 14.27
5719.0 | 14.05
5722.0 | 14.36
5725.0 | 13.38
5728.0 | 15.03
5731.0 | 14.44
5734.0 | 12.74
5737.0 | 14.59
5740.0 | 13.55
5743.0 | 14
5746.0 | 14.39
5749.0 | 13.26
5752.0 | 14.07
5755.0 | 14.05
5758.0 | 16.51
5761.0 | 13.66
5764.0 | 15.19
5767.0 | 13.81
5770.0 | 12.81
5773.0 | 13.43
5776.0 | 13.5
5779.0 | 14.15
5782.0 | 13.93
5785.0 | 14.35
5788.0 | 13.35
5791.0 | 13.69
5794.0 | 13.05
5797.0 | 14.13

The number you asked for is 0.01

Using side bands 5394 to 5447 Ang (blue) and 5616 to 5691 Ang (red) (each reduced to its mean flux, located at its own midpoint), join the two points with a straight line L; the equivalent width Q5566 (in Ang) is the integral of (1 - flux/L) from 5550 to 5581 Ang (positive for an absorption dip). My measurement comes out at -0.1 Ang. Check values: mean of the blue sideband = 14.6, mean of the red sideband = 13.9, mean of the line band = 14.2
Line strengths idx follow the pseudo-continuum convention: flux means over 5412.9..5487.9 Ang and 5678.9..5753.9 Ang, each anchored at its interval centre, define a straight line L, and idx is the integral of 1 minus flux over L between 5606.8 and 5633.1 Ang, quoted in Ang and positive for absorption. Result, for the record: 1.25 Ang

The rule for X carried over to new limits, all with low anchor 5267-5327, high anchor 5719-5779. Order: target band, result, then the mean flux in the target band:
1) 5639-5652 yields 0.03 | 13.8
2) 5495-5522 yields 0.00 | 14.4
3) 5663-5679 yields 0.03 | 13.8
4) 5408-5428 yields 0.00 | 14.7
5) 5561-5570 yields -0.03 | 14.7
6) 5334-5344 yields 0.03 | 14.3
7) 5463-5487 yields 0.01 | 14.4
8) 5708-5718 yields -0.02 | 14.3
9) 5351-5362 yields -0.02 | 15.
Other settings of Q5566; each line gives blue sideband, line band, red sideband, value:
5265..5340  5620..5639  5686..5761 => 0.4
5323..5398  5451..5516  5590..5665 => -1.5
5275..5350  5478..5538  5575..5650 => -0.8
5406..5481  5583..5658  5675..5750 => 2.5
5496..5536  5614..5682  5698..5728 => 2.3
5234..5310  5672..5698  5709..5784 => 0.1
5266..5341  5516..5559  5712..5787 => 0.9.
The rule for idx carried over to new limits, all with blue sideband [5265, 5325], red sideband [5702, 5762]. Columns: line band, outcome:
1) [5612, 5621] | 0.8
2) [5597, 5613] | 0.9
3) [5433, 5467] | 0.4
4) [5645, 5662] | 0.8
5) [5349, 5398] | 0.4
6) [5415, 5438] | 0.1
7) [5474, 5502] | 0.2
